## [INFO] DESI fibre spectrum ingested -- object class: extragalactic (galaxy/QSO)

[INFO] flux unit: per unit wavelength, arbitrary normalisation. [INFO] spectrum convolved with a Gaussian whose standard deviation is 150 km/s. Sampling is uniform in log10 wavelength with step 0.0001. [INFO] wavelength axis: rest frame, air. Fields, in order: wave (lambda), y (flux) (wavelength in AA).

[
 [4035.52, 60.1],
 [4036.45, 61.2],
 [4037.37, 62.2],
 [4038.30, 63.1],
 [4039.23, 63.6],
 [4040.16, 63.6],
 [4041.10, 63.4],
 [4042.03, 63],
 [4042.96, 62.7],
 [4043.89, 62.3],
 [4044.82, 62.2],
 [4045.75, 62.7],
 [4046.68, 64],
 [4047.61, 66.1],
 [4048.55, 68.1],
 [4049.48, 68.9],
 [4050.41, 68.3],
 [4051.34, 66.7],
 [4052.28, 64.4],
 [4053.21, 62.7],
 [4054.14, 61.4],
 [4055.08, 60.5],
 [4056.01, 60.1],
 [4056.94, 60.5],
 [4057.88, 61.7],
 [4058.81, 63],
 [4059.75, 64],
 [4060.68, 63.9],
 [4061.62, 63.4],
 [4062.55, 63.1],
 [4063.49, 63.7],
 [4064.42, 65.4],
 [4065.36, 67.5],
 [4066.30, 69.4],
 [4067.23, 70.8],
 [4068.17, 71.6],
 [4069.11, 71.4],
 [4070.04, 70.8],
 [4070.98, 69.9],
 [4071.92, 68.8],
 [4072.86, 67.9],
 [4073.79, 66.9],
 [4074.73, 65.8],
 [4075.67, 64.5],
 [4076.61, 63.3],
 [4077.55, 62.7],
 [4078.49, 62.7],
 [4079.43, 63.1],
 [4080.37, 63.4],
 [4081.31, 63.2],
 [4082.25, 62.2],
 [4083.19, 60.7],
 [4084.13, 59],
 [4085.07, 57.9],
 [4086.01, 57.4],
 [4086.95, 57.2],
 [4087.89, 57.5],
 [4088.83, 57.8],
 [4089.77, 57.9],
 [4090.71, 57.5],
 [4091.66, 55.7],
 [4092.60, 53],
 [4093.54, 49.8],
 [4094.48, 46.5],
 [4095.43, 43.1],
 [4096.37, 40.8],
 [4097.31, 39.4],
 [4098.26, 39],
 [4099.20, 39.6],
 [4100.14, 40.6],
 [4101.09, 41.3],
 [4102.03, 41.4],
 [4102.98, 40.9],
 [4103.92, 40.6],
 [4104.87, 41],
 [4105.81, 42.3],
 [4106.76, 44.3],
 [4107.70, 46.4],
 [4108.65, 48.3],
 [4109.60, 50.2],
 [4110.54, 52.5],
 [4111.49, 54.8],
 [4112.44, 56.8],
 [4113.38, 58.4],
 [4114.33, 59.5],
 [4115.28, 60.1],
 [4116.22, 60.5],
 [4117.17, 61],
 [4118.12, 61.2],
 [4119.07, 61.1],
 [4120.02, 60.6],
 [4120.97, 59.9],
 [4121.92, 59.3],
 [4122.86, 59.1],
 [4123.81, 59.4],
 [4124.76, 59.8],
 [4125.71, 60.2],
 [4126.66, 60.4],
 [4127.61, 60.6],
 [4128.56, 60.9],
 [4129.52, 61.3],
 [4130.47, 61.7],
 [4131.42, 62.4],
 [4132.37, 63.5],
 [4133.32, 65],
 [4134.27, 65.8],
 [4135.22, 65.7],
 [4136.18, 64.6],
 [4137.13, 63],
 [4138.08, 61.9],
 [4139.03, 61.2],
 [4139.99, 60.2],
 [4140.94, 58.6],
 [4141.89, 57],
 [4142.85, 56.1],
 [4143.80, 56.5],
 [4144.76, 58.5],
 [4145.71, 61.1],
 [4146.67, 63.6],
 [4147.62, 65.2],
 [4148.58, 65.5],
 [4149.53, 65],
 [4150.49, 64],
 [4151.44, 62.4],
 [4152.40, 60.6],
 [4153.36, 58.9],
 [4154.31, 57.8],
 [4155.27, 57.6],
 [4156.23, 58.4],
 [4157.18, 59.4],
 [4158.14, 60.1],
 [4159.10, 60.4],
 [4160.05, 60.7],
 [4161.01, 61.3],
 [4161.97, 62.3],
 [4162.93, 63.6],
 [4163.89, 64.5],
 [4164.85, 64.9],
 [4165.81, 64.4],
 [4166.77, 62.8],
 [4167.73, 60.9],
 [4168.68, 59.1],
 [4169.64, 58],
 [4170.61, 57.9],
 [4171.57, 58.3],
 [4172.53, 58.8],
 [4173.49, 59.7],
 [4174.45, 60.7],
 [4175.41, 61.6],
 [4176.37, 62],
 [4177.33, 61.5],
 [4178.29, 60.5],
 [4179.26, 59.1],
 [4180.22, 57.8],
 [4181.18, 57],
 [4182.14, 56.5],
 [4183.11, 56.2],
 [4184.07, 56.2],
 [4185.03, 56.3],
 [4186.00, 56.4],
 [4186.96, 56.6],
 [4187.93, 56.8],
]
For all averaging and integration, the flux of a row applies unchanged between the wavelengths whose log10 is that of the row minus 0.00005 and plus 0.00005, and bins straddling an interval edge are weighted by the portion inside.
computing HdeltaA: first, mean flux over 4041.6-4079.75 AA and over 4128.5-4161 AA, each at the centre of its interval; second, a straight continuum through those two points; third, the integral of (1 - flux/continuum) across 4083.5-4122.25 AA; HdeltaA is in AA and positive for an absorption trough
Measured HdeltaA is 7.2 AA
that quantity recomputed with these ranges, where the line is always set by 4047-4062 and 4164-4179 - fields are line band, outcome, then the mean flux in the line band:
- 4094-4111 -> 5.3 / 43.2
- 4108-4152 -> 1.2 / 60.3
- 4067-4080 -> -0.7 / 67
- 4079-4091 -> 0.7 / 59.7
